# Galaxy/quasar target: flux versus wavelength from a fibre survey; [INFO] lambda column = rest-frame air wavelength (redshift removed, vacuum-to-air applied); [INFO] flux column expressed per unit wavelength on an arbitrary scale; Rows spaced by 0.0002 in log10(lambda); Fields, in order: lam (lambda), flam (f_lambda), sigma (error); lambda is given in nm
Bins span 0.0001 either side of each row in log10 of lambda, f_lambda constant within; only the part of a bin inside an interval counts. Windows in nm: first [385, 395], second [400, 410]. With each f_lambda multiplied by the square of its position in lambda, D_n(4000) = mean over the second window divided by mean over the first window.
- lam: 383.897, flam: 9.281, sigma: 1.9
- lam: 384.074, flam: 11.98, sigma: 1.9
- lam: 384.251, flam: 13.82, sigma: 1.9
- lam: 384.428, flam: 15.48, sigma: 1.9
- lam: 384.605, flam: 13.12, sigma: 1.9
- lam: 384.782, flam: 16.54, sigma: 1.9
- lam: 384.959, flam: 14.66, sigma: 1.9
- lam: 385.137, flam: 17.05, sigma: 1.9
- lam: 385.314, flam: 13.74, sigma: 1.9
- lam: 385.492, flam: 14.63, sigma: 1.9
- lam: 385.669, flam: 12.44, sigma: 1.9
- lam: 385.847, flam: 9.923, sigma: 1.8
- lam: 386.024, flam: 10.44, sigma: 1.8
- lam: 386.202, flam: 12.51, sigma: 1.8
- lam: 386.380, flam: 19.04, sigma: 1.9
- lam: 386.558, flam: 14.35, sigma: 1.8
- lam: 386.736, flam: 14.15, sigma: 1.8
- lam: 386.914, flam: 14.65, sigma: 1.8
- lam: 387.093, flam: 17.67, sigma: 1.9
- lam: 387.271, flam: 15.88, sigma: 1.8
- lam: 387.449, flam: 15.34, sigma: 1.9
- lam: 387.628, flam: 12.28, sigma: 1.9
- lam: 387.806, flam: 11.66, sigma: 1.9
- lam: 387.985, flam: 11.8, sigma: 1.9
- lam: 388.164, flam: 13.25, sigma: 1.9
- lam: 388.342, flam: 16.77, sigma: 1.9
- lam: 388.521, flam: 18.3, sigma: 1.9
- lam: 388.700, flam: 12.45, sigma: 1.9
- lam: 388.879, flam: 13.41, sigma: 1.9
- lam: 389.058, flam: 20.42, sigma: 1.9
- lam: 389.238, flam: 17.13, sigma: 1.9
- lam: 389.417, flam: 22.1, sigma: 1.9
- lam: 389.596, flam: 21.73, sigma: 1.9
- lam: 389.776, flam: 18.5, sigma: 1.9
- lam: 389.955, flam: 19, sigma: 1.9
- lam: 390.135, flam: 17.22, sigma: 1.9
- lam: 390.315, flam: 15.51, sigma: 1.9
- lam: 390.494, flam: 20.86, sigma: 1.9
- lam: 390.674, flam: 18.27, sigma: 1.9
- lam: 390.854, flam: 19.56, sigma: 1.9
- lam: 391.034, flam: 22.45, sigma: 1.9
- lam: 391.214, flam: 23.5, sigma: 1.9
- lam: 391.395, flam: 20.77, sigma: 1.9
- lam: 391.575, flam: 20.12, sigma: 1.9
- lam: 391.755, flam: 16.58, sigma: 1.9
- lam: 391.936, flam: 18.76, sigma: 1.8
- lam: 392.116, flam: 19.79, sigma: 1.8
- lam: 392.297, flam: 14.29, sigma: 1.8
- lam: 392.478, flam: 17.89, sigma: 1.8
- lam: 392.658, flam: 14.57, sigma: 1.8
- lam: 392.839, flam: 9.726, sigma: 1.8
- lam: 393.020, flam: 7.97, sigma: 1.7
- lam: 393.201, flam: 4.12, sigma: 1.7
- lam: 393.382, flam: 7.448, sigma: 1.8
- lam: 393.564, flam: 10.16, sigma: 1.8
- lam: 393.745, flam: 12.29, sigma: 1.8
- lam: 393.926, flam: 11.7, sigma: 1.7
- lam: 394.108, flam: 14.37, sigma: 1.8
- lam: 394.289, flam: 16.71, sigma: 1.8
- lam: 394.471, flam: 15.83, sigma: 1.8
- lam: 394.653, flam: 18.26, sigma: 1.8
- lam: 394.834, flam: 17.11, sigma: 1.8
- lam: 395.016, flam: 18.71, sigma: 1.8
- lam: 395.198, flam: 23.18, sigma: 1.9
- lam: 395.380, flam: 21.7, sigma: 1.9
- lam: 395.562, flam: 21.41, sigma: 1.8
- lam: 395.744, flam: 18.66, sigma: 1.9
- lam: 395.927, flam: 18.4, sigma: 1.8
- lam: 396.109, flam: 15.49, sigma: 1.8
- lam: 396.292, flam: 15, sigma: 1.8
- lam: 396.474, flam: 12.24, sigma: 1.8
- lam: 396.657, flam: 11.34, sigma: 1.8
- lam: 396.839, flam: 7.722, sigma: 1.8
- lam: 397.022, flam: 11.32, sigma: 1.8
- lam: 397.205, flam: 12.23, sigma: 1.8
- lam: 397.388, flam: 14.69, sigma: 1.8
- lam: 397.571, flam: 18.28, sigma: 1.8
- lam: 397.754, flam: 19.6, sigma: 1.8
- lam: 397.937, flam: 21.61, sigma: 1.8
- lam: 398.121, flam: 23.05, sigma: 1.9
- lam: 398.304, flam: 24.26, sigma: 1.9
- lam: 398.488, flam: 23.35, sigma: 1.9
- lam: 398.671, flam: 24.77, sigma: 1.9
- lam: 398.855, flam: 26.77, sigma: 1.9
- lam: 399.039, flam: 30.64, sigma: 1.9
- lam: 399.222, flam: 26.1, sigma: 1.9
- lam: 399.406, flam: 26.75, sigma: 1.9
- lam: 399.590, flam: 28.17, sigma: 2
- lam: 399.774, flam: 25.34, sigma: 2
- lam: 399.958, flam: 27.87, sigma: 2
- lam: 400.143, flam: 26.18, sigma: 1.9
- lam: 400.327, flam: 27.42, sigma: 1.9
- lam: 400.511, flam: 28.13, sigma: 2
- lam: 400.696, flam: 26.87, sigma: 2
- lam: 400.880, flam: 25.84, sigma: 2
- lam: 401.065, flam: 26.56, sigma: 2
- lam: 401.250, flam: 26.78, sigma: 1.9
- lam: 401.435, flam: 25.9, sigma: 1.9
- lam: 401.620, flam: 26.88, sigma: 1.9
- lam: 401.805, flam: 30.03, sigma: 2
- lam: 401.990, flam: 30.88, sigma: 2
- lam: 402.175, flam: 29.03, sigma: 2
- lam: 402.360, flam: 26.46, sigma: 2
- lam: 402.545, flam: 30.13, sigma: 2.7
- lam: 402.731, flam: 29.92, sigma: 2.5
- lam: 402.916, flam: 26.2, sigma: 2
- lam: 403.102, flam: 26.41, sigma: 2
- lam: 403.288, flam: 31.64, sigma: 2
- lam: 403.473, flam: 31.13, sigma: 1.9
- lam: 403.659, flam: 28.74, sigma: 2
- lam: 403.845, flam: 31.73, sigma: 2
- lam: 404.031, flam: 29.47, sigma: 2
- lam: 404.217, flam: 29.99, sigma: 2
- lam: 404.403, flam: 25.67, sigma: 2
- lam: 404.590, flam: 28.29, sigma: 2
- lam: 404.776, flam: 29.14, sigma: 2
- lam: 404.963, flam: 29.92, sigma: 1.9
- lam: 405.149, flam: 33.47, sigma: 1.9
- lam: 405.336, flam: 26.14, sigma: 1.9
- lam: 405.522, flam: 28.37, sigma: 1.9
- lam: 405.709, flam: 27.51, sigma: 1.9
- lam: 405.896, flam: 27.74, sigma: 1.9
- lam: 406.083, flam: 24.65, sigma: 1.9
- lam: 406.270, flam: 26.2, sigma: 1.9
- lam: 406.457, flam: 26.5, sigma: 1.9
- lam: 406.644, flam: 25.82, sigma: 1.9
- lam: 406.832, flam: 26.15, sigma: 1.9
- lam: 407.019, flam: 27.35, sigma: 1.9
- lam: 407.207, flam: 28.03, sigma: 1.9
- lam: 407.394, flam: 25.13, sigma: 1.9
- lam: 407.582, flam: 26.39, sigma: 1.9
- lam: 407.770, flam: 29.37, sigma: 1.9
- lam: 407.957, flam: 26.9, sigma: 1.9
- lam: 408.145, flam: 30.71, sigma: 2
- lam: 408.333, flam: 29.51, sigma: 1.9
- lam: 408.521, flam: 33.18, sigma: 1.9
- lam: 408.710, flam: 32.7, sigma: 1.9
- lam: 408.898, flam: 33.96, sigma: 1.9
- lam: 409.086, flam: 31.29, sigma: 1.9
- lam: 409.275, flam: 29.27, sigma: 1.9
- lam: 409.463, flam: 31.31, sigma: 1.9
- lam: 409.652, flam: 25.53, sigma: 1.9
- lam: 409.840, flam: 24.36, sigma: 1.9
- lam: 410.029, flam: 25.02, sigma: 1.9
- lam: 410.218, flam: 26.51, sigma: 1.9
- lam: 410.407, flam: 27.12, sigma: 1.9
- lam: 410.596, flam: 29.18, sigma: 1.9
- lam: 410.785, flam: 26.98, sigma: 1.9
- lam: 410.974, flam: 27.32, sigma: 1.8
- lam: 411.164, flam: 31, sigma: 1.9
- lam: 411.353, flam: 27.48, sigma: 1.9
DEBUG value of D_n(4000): 1.96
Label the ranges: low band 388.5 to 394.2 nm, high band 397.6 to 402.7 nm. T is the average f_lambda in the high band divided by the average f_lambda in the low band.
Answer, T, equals 1.6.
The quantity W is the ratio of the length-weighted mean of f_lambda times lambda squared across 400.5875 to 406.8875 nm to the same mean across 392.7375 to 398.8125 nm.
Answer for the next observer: 1.8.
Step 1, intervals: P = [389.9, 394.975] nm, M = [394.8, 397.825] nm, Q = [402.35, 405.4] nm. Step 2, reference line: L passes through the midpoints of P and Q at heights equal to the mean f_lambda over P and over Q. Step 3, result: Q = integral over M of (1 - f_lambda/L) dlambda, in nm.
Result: 0.59 nm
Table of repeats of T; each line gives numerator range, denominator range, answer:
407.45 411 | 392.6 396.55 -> 1.94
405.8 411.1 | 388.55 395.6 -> 1.67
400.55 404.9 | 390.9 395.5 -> 1.78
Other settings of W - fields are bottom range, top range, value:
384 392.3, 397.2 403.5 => 1.70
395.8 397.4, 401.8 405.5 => 2.29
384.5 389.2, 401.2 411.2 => 2.16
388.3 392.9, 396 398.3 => 0.89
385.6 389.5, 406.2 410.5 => 2.11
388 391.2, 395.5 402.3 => 1.32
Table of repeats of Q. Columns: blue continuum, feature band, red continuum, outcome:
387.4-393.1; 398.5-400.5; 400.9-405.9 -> -0.14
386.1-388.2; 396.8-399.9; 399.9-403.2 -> 0.39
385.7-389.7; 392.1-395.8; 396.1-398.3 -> 0.13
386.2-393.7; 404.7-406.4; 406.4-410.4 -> -0.11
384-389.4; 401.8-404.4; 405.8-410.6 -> -0.46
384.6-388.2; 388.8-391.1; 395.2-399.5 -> -0.45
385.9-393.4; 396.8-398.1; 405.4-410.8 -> 0.33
